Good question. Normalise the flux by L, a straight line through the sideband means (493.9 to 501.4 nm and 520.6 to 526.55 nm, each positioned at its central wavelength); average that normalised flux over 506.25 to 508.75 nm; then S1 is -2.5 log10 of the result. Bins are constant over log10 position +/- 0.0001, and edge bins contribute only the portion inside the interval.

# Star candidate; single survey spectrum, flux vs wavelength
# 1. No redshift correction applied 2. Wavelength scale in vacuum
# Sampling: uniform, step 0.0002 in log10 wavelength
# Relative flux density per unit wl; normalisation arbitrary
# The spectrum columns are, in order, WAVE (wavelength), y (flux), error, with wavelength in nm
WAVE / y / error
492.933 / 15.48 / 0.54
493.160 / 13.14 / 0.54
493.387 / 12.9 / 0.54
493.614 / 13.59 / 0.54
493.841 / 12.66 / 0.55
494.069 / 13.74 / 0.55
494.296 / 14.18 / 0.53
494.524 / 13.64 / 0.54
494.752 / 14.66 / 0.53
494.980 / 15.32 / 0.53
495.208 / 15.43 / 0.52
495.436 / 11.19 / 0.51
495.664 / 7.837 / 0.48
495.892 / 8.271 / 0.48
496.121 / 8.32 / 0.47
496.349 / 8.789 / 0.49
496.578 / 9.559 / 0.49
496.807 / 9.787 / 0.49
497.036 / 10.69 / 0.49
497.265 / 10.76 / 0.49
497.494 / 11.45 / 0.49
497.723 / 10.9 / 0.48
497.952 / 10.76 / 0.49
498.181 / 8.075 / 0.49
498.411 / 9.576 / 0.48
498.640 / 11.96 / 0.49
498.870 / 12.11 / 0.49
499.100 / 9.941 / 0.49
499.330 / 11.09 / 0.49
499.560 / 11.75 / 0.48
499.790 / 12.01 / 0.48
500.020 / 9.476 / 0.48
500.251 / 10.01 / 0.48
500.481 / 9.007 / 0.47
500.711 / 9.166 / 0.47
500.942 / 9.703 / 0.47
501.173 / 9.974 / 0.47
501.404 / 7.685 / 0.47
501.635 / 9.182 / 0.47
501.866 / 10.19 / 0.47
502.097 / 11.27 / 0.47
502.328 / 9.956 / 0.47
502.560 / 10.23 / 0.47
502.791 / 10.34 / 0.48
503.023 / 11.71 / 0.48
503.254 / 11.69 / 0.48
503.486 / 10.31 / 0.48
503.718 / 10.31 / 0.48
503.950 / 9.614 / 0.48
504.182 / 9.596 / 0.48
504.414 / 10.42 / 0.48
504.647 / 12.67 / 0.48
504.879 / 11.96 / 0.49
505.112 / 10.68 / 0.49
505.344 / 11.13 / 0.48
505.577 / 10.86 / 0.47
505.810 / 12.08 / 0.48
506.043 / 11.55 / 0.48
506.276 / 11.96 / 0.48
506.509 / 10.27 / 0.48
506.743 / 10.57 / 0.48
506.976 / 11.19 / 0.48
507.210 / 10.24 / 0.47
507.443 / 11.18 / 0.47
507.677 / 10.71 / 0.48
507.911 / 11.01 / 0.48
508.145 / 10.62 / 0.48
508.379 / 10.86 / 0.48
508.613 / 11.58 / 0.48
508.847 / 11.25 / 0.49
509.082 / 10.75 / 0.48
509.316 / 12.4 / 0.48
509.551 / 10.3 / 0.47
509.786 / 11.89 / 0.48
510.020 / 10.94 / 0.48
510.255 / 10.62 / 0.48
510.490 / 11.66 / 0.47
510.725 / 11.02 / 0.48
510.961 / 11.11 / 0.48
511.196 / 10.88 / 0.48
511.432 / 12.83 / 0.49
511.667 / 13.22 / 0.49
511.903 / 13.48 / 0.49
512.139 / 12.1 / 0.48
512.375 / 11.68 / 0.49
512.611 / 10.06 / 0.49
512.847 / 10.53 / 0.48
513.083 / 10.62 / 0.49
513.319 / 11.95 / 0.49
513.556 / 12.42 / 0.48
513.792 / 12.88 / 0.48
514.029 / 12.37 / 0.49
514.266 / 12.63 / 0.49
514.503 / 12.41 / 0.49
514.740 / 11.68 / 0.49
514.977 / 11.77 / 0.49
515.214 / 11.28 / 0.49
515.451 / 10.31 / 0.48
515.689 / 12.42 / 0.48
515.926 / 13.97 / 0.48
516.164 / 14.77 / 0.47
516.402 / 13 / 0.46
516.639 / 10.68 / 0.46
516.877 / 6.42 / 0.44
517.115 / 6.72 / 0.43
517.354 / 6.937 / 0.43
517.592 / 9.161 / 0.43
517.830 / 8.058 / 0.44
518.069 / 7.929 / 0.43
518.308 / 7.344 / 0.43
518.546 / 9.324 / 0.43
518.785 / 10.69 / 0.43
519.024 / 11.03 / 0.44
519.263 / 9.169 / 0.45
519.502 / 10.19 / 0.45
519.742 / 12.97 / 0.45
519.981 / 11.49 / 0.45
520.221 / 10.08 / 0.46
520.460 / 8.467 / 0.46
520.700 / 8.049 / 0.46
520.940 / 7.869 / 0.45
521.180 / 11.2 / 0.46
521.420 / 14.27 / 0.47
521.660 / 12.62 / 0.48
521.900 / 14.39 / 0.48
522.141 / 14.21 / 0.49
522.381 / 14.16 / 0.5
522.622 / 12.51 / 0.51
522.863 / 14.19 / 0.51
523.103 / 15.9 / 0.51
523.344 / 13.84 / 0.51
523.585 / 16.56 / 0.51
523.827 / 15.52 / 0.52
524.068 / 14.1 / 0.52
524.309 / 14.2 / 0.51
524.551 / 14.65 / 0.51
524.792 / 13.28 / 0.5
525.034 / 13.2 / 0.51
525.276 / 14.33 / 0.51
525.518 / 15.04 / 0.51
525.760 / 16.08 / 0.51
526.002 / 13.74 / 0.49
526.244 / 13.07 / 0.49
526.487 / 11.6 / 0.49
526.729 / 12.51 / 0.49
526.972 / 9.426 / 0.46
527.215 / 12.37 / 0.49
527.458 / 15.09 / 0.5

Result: 0.10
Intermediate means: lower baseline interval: 10.9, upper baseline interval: 13.6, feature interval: 10.9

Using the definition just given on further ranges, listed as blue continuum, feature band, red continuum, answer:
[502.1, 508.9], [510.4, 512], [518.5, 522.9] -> -0.09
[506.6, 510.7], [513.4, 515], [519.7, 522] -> -0.12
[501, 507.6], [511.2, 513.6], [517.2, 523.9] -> -0.08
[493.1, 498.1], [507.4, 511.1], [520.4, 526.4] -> 0.13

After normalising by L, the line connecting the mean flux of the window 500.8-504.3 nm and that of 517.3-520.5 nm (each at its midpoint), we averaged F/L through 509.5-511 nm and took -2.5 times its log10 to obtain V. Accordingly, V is -0.13 mag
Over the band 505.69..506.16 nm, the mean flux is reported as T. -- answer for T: 11.8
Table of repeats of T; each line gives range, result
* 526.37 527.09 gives 11.2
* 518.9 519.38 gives 10.1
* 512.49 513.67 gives 11.1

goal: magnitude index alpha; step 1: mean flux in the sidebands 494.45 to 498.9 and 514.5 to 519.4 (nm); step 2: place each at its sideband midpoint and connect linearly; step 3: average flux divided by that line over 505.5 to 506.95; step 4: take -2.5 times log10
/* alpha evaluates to -0.07 mag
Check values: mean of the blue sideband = 10.9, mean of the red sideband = 10.2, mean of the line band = 11.2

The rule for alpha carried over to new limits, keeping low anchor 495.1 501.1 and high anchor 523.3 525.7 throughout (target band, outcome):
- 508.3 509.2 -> 0.08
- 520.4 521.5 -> 0.37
